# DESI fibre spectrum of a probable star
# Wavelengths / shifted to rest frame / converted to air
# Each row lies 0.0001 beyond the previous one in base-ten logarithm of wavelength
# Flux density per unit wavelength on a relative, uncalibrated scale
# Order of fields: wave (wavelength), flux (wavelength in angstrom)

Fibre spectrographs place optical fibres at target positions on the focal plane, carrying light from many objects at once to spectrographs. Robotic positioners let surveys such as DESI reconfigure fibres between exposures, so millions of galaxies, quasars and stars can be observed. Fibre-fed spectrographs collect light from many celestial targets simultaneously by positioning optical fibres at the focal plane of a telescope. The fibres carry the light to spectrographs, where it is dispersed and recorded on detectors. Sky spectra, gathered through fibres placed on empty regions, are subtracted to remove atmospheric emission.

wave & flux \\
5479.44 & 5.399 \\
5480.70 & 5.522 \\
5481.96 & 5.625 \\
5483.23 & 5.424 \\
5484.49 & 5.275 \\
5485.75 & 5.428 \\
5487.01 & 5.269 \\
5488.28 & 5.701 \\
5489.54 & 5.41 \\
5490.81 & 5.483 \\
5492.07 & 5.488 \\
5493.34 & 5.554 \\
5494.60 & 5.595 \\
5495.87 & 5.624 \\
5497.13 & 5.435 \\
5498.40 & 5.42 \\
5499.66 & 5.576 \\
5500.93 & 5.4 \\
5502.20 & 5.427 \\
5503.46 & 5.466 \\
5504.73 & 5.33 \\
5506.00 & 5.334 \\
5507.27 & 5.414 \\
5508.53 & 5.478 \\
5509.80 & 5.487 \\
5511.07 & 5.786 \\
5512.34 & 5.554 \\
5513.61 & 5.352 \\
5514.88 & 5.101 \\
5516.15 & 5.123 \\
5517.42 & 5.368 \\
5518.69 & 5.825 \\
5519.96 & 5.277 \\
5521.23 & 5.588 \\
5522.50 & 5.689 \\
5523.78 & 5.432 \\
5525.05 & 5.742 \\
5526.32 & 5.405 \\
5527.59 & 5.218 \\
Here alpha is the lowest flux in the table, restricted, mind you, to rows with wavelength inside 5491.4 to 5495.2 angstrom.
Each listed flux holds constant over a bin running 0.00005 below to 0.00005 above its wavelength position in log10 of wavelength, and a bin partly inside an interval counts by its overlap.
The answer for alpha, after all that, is 5.488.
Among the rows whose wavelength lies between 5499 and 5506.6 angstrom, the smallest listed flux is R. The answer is 5.33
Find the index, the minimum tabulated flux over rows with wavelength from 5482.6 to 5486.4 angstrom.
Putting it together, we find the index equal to 5.275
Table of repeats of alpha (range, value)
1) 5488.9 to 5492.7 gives 5.41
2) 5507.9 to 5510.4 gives 5.478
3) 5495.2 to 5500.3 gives 5.42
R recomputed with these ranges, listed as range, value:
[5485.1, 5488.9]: 5.269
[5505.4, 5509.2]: 5.334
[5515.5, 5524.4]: 5.123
